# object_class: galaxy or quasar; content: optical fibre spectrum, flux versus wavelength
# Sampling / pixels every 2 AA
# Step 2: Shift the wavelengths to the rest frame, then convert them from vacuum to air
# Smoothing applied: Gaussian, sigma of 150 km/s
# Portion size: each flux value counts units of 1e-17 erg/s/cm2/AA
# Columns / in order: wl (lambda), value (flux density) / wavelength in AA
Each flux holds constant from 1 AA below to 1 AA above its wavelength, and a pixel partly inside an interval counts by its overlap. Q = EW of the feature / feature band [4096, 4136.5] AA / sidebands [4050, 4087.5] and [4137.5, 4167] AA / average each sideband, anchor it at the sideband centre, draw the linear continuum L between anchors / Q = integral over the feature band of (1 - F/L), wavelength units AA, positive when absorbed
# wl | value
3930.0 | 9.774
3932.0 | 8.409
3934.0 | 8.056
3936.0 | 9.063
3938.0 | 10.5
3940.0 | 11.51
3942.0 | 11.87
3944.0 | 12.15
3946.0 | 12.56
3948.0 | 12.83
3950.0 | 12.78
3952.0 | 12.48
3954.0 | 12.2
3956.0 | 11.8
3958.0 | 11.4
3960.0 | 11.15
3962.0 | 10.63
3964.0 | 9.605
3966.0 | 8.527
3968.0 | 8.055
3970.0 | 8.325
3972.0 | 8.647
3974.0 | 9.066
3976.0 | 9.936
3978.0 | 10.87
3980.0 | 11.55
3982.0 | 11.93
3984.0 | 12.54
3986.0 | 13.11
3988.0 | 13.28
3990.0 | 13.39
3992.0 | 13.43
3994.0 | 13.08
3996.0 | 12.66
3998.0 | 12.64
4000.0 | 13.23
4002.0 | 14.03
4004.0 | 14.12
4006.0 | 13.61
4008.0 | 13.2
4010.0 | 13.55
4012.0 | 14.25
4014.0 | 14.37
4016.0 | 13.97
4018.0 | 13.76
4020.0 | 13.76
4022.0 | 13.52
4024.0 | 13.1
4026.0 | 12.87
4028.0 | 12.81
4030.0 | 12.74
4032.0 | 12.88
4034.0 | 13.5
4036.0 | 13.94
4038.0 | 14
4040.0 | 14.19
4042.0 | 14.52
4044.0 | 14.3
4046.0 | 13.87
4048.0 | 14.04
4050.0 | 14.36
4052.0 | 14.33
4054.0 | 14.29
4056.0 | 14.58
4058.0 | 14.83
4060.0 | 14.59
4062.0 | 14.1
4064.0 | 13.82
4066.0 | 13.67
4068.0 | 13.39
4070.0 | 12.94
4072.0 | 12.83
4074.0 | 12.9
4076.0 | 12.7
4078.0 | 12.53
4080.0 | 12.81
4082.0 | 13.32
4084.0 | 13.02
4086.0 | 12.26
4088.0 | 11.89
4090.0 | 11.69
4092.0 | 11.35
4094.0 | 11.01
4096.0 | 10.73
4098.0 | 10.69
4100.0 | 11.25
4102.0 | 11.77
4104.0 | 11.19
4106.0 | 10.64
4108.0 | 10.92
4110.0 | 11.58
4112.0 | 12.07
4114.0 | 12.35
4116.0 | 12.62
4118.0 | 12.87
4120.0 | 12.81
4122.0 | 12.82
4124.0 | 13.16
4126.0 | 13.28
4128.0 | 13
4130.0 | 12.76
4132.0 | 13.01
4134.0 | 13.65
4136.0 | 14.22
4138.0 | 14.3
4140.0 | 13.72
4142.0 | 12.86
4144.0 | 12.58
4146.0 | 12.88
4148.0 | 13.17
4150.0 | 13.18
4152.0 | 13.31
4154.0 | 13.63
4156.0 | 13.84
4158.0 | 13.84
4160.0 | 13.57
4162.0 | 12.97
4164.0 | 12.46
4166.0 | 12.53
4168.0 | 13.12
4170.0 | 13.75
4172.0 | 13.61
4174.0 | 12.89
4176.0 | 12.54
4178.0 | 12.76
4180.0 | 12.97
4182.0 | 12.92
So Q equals 3.3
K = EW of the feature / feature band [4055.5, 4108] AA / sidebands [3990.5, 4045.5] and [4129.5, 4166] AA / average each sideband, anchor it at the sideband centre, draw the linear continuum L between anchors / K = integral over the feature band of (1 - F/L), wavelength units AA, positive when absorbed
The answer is 3.65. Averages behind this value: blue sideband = 13.6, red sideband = 13.3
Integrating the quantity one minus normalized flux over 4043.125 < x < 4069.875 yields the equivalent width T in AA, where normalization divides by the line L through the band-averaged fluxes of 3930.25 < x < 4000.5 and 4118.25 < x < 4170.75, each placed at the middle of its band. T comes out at -4.1 AA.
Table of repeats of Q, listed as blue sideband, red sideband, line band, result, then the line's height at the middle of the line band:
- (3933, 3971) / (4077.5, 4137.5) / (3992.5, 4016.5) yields -4.76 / 11.3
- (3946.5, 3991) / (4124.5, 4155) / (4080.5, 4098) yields 1.09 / 12.7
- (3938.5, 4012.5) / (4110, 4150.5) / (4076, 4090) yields 0.11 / 12.7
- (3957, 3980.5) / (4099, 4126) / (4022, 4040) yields -4.24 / 10.8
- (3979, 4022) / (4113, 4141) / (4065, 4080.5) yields 0.31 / 13.2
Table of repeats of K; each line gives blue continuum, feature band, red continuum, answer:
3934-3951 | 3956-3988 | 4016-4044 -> 4.4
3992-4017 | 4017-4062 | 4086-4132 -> -2.9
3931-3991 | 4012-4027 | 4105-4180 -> -2.7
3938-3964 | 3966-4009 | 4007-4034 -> 2.9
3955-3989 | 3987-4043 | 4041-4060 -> -3.9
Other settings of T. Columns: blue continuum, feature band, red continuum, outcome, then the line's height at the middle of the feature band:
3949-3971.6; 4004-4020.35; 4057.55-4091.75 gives -3.0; 11.7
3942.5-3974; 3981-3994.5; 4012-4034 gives -1.1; 12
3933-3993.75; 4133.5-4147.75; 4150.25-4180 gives -0.5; 12.9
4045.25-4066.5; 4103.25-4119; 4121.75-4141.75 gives 2.1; 13.6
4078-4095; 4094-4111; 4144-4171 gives 1.8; 12.4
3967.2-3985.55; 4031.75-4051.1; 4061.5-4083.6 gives -2.9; 12.2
